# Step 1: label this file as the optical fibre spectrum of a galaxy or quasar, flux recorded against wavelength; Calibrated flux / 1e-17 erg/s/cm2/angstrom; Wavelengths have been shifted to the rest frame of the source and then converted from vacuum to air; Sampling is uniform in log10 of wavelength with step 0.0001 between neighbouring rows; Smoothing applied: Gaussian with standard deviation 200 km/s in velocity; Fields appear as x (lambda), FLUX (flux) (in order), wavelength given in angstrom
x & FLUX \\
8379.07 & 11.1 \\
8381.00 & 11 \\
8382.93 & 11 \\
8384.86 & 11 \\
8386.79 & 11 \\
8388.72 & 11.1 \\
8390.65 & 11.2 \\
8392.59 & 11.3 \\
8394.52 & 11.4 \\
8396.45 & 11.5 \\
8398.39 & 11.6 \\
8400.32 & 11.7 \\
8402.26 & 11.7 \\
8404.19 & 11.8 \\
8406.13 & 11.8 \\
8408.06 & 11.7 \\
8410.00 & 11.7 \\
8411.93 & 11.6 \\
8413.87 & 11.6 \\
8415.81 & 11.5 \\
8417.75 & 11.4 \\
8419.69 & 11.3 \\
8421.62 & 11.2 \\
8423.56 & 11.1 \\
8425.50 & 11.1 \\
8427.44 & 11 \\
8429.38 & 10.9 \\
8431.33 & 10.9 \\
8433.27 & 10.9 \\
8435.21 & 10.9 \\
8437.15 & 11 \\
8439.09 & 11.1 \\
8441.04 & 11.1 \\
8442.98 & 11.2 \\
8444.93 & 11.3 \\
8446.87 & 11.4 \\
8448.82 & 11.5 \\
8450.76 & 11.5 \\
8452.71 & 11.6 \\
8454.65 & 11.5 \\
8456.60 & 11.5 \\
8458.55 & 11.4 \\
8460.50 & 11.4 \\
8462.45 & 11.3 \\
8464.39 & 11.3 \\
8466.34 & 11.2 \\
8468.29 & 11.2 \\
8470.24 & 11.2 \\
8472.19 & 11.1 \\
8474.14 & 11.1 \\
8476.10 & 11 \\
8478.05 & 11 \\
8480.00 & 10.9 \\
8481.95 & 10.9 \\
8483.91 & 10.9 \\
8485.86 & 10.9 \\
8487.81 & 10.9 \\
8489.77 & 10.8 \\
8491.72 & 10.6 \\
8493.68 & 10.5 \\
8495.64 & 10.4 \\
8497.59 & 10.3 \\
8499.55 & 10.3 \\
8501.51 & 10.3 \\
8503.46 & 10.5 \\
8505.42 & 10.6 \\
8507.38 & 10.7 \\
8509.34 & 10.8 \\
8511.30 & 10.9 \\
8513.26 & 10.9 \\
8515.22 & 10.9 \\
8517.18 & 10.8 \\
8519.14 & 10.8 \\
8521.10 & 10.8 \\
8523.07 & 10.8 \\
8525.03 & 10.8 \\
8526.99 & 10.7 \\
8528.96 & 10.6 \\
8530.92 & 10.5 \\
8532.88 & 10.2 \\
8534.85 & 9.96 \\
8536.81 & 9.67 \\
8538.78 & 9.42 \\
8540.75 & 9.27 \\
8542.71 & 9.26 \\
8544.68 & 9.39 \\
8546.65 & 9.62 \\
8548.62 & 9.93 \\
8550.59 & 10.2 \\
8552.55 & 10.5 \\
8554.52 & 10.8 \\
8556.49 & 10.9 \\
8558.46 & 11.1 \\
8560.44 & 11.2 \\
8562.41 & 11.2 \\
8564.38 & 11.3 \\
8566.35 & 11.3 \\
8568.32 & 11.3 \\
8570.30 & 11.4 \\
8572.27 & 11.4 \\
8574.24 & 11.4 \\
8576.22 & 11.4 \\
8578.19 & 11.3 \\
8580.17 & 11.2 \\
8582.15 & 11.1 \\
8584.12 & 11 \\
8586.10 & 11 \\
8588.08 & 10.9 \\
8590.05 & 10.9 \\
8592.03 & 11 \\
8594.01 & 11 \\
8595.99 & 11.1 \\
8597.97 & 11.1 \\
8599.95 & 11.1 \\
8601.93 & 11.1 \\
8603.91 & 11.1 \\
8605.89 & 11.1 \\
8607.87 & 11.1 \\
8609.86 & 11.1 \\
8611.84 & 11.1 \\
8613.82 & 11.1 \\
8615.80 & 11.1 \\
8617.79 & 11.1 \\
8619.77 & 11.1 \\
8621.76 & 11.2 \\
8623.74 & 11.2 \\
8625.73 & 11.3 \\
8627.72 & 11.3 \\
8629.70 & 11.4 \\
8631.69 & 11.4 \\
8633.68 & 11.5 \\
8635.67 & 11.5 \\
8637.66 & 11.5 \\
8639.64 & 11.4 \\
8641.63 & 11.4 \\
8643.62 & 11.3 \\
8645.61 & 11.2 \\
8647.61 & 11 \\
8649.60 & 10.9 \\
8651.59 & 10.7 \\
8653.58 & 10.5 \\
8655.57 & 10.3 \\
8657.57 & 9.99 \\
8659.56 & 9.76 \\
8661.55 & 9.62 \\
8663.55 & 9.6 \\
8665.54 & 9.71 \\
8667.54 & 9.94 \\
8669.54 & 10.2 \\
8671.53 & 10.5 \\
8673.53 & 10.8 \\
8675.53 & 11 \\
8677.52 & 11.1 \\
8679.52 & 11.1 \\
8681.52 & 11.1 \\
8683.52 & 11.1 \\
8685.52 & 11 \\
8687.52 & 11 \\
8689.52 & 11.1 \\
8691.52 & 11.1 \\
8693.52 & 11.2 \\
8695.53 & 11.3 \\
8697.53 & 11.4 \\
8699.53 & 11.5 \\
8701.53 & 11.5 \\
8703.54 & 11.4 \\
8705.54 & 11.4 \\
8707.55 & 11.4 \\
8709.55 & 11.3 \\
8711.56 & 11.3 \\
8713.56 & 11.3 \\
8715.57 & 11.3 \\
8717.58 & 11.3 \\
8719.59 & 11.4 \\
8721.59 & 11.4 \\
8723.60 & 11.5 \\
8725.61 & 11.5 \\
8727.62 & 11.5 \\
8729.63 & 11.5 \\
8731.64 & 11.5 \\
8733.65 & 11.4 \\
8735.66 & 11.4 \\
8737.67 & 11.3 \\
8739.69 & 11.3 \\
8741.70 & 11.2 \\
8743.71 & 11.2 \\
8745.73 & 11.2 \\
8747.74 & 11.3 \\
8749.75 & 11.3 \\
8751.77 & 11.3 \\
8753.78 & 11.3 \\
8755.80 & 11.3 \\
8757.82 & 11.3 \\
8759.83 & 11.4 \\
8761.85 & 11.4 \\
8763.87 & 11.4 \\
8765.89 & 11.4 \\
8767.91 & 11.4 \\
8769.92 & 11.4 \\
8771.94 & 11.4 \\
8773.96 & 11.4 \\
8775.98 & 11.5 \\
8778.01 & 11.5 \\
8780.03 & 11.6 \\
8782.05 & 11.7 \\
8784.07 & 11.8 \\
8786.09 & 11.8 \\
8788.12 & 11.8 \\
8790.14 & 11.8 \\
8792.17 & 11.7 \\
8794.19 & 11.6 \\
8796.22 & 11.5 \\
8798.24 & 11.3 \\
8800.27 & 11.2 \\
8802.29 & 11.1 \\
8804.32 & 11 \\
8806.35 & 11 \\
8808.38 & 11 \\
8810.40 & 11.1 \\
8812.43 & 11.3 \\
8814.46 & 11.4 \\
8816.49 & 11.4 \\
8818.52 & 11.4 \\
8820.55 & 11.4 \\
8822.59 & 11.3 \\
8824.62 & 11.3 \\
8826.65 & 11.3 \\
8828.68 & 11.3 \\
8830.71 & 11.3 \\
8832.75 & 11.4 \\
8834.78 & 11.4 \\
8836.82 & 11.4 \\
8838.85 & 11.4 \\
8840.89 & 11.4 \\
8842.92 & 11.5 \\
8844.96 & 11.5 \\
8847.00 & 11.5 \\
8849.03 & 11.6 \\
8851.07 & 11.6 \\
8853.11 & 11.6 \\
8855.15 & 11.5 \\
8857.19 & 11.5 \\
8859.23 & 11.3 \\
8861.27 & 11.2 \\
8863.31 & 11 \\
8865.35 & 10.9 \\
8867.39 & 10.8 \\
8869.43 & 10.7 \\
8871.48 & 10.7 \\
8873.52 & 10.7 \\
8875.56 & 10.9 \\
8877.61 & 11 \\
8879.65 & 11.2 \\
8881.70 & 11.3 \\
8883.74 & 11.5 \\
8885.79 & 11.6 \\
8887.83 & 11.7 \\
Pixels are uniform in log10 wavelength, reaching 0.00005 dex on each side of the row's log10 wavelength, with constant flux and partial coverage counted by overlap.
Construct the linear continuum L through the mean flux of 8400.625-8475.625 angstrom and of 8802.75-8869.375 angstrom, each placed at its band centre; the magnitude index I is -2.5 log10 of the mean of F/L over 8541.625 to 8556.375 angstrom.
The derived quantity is 0.13 mag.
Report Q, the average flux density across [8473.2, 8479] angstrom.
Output 11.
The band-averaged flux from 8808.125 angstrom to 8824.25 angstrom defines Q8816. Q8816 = 11.3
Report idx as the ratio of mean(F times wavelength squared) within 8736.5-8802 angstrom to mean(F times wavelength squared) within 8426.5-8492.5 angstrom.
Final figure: 1.1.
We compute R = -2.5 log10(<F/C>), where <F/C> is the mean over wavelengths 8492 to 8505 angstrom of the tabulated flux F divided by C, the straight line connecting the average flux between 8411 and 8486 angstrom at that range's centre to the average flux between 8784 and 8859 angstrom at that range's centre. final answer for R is 0.08 mag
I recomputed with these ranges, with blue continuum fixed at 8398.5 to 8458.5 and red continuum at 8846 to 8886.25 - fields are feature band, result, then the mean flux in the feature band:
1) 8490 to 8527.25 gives 0.07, 10.7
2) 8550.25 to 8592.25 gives 0.02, 11.1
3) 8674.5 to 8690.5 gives 0.02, 11.1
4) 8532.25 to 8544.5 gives 0.18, 9.6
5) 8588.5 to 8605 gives 0.02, 11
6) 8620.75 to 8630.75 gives 0.00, 11.3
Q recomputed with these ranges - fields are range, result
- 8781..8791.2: 11.8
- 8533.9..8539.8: 9.68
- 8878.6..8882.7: 11.2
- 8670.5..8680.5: 10.9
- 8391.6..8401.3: 11.5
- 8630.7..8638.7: 11.5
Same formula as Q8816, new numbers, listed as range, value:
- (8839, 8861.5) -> 11.5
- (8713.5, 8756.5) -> 11.4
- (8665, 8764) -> 11.2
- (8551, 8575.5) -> 11.1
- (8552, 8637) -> 11.2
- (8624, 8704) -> 10.9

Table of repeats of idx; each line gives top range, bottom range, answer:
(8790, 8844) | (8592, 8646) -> 1.06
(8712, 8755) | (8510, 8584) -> 1.11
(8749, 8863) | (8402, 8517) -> 1.11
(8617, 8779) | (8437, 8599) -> 1.07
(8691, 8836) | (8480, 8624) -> 1.11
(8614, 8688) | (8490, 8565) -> 1.07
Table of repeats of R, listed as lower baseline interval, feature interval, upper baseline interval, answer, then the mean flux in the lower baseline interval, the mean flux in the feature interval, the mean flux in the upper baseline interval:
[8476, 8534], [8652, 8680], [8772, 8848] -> 0.08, 10.7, 10.3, 11.4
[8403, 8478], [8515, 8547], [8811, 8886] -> 0.11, 11.3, 10.2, 11.3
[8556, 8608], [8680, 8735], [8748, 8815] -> 0.00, 11.2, 11.3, 11.4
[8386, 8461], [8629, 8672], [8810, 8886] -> 0.06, 11.3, 10.7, 11.3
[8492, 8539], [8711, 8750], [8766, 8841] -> -0.02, 10.5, 11.4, 11.4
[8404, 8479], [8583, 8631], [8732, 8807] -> 0.02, 11.3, 11.1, 11.4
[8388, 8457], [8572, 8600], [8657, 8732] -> 0.00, 11.3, 11.1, 11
